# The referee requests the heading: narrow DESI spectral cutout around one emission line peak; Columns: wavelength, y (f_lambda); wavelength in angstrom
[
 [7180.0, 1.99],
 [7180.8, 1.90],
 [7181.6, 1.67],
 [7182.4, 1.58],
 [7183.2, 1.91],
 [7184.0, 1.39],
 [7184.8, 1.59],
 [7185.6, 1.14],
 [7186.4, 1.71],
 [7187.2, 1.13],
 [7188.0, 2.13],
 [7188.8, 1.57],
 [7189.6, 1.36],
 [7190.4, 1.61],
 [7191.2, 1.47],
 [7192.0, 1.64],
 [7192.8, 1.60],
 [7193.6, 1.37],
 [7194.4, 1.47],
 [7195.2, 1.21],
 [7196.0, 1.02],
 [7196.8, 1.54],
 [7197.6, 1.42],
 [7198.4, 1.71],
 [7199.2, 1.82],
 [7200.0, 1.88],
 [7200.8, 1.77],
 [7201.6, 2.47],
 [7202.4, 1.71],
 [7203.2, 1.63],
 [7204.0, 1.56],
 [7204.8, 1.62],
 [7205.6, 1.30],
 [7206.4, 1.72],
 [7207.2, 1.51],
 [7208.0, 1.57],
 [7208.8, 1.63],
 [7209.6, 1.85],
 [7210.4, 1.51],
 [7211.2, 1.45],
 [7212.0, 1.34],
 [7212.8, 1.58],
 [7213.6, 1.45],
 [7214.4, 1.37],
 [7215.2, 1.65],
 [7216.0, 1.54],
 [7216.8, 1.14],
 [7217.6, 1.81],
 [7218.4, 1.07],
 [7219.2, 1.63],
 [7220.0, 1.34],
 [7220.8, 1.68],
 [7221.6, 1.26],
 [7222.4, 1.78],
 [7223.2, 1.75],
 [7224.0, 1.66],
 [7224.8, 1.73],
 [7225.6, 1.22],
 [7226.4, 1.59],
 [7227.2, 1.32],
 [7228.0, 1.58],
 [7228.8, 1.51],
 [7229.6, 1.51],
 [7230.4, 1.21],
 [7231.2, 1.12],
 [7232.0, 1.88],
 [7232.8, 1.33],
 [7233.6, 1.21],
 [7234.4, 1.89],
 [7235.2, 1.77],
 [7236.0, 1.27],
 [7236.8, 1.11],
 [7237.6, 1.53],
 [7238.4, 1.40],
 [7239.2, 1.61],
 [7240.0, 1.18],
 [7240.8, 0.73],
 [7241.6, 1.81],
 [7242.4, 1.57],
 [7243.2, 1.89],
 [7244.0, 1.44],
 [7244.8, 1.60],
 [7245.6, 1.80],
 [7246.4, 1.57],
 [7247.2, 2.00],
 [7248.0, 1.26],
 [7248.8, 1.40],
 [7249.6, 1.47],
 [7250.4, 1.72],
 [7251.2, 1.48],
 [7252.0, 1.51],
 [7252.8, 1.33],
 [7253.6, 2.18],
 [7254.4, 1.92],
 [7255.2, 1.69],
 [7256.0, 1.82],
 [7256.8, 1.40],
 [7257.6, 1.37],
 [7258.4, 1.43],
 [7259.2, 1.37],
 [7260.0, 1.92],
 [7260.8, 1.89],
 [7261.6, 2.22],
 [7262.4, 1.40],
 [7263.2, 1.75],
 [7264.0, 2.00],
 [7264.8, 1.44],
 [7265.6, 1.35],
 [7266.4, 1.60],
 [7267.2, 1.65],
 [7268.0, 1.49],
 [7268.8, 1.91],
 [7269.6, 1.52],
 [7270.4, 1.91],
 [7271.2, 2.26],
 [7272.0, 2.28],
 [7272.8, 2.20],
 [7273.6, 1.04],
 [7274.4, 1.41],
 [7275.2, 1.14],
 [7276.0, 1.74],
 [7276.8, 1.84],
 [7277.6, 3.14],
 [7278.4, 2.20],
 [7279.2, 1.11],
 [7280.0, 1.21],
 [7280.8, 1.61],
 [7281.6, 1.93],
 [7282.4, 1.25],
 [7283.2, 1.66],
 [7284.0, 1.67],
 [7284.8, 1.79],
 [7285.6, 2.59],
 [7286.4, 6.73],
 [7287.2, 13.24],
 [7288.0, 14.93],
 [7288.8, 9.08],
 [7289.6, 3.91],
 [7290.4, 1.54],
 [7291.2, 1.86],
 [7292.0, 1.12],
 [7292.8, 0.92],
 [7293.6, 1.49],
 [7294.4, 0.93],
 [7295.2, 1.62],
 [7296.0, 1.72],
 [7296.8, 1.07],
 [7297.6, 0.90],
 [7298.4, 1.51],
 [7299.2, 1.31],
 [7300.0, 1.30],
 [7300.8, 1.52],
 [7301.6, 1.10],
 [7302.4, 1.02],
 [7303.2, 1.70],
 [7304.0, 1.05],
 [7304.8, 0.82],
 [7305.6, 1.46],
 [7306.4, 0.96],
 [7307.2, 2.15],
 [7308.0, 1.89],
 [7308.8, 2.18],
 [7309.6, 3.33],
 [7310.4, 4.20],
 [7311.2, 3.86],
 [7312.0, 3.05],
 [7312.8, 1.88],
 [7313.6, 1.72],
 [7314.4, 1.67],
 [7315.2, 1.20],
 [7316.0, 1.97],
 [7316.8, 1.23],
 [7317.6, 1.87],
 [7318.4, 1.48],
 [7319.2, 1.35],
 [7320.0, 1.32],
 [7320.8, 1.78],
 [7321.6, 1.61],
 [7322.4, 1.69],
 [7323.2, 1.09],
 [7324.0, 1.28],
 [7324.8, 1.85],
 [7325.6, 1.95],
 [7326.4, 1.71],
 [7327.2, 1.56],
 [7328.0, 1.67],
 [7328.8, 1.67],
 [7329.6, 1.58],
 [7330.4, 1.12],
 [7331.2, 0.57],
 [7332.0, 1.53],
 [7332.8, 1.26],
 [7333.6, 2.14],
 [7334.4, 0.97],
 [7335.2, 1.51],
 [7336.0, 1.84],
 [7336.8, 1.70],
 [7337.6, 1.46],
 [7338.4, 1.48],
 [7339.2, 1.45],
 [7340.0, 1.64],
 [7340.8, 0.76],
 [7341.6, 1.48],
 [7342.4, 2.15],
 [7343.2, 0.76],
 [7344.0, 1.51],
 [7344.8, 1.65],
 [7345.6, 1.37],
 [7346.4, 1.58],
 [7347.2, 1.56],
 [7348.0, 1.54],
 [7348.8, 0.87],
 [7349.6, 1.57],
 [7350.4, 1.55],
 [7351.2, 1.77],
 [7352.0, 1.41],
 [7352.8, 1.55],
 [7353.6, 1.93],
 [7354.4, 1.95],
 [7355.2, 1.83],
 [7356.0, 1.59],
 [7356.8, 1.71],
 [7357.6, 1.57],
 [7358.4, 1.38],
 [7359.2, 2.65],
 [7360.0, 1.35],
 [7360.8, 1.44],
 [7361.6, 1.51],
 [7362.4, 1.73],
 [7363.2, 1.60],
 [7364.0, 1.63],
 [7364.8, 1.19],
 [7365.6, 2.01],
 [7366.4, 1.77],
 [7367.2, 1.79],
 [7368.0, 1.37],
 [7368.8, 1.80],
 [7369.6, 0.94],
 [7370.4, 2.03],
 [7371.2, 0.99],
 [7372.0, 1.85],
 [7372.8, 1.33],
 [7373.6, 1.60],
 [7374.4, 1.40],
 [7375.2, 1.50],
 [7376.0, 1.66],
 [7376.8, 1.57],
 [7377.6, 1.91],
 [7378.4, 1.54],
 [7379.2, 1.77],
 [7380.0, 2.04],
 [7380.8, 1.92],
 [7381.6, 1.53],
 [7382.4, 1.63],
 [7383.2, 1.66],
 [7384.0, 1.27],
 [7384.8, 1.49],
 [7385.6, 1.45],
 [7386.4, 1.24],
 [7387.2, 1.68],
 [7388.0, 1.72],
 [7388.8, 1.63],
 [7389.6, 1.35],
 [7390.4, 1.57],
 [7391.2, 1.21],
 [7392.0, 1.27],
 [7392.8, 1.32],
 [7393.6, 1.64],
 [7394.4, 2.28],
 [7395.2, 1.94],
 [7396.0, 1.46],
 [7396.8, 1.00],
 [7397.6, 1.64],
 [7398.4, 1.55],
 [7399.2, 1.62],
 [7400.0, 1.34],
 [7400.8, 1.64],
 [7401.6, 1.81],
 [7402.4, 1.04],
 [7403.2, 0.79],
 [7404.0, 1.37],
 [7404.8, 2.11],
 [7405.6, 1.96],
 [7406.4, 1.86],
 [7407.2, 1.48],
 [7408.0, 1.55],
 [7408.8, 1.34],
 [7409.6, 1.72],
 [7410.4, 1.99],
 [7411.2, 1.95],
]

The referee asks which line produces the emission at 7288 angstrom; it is Halpha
